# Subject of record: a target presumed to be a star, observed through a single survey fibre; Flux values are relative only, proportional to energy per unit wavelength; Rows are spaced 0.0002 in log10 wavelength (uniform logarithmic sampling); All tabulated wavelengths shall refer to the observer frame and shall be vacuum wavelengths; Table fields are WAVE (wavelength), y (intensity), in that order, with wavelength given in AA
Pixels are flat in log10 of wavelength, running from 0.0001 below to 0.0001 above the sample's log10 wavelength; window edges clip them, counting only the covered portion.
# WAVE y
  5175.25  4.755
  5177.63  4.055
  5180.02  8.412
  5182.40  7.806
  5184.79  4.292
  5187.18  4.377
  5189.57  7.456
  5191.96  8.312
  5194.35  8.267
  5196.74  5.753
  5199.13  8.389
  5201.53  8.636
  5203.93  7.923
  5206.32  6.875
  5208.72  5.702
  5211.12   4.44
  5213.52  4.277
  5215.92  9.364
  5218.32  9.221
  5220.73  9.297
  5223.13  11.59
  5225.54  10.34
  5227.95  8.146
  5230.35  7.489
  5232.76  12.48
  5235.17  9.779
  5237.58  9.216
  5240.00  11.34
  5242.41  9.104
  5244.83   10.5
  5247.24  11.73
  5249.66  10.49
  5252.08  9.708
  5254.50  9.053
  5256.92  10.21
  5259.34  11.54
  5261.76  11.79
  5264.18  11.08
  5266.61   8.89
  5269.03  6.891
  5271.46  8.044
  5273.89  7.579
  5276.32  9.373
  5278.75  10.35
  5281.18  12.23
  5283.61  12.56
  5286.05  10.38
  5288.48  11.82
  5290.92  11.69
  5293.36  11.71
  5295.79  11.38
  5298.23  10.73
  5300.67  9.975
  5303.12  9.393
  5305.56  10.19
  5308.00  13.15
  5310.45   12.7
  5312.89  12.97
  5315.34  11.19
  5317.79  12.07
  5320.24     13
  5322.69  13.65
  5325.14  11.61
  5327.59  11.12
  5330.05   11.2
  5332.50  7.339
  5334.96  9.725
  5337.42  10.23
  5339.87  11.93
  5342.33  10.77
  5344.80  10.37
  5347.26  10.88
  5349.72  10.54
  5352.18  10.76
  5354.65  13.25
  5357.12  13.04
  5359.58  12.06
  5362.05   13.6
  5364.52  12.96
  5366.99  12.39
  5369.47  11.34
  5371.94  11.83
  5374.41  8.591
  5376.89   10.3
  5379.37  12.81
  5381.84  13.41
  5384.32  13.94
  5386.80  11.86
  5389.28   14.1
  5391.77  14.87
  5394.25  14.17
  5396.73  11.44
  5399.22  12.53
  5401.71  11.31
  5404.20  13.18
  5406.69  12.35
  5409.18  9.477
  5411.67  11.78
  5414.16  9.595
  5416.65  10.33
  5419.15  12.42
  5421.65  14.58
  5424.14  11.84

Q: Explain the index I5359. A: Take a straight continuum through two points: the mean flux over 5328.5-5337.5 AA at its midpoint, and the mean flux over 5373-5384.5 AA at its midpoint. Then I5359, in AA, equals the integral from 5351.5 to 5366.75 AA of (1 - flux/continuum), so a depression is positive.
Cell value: -2.7 AA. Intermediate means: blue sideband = 9.59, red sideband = 11.6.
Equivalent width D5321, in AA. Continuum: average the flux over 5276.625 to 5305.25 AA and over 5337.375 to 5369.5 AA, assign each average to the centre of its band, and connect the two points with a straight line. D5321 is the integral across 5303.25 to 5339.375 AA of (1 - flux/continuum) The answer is 0.01 AA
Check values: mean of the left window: 11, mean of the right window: 11.8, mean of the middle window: 11.4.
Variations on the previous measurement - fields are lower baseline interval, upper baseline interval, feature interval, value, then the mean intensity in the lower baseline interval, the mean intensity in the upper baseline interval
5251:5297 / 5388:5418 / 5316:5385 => -1.21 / 10.3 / 12.1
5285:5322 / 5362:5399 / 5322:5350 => 2.79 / 11.5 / 12.5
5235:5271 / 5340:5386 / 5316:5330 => -1.22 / 10.1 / 11.8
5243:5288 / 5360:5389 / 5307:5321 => -1.83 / 10.1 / 12.2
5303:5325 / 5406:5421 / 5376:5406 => -4.03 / 12.1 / 11.1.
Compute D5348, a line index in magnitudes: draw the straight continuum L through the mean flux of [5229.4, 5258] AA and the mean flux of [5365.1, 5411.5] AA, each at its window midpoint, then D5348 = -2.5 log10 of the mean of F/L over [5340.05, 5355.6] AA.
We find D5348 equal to 0.05 mag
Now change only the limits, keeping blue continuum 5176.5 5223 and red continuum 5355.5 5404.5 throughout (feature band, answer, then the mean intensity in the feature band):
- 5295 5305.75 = -0.021 mag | 10.3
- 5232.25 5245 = -0.237 mag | 10.3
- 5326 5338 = 0.113 mag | 9.95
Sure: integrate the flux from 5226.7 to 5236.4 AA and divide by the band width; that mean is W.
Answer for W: 9.48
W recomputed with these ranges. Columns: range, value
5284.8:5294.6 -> 11.4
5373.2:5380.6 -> 10.6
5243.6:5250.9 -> 10.9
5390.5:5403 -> 12.9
